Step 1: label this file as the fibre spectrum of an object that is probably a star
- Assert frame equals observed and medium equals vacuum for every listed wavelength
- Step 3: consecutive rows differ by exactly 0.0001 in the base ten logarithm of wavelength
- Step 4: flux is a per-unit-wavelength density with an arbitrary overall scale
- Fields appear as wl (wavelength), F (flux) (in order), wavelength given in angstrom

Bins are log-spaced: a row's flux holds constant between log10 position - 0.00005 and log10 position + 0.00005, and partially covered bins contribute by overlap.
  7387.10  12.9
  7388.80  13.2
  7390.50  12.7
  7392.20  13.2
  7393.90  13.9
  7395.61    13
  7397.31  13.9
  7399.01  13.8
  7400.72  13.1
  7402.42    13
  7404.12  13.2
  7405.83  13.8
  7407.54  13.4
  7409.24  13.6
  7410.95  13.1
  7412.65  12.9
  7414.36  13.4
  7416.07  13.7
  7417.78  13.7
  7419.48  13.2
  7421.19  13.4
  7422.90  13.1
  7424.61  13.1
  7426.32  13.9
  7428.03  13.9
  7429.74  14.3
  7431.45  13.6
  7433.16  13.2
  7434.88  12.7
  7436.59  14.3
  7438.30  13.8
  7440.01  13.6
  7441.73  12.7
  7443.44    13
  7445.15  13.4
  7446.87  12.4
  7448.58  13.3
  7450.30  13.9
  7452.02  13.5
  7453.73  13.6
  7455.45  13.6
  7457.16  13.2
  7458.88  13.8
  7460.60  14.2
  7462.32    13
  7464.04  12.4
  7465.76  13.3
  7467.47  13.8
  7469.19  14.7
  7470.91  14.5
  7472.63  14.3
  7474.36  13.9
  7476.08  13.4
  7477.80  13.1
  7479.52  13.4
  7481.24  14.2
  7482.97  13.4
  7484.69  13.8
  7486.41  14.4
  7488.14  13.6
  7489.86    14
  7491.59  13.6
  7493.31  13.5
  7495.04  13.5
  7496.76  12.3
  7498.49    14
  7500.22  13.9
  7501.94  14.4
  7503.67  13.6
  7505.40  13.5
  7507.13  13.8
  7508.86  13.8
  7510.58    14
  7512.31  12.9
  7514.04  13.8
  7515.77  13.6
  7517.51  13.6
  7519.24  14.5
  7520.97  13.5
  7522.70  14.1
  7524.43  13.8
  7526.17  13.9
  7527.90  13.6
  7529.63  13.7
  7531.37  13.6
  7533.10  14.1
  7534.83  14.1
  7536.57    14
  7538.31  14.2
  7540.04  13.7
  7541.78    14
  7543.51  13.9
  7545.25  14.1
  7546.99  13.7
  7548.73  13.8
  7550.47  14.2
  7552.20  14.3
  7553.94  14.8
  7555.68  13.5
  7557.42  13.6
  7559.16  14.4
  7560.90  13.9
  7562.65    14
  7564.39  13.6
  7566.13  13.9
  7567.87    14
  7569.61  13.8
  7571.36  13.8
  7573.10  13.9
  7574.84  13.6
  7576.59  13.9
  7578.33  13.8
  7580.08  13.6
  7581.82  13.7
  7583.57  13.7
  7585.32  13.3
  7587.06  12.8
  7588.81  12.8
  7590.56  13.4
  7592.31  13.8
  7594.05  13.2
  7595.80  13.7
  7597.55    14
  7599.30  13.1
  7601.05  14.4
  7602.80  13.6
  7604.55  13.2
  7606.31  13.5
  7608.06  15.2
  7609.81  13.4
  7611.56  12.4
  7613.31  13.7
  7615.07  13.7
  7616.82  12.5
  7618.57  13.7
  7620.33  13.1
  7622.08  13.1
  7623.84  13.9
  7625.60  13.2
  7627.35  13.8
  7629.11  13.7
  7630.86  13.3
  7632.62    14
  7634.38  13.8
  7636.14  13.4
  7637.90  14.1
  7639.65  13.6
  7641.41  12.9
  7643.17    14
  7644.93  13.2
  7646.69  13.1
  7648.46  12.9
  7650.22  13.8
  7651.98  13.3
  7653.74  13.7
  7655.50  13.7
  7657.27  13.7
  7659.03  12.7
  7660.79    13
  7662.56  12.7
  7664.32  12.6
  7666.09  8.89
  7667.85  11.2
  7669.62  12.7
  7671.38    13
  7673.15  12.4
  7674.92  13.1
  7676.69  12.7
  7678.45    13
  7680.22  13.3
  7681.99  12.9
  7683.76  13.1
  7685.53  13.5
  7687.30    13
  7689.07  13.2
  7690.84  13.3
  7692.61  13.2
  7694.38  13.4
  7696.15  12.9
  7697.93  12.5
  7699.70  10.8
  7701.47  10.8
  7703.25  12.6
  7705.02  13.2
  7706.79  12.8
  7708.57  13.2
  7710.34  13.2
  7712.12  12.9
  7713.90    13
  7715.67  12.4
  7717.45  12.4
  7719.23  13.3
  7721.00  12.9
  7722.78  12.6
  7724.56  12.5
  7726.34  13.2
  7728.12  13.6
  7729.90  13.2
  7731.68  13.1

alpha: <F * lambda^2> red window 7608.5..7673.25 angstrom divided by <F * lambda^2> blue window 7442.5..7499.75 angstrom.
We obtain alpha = 1.0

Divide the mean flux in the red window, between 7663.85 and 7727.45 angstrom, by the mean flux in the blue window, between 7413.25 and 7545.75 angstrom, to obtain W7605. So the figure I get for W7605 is 0.9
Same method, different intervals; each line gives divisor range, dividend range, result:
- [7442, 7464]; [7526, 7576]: 1.04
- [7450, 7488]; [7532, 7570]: 1.02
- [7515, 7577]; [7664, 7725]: 0.91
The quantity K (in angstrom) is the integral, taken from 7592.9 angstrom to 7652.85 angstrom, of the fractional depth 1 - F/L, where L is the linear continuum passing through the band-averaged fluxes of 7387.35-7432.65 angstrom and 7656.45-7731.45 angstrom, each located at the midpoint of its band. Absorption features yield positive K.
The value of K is -2.84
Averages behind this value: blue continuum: 13.4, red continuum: 12.7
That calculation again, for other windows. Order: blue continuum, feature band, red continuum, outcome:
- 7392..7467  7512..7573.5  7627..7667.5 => -2.79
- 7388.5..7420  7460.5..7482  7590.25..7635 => -0.42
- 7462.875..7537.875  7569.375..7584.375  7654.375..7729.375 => -0.46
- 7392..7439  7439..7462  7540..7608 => 0.24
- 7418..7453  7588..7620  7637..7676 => -1.16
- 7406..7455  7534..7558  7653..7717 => -1.63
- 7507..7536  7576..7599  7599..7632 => 0.16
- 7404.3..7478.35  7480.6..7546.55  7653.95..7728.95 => -2.50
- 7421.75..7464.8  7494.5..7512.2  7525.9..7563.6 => 0.12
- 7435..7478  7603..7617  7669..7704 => -0.51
